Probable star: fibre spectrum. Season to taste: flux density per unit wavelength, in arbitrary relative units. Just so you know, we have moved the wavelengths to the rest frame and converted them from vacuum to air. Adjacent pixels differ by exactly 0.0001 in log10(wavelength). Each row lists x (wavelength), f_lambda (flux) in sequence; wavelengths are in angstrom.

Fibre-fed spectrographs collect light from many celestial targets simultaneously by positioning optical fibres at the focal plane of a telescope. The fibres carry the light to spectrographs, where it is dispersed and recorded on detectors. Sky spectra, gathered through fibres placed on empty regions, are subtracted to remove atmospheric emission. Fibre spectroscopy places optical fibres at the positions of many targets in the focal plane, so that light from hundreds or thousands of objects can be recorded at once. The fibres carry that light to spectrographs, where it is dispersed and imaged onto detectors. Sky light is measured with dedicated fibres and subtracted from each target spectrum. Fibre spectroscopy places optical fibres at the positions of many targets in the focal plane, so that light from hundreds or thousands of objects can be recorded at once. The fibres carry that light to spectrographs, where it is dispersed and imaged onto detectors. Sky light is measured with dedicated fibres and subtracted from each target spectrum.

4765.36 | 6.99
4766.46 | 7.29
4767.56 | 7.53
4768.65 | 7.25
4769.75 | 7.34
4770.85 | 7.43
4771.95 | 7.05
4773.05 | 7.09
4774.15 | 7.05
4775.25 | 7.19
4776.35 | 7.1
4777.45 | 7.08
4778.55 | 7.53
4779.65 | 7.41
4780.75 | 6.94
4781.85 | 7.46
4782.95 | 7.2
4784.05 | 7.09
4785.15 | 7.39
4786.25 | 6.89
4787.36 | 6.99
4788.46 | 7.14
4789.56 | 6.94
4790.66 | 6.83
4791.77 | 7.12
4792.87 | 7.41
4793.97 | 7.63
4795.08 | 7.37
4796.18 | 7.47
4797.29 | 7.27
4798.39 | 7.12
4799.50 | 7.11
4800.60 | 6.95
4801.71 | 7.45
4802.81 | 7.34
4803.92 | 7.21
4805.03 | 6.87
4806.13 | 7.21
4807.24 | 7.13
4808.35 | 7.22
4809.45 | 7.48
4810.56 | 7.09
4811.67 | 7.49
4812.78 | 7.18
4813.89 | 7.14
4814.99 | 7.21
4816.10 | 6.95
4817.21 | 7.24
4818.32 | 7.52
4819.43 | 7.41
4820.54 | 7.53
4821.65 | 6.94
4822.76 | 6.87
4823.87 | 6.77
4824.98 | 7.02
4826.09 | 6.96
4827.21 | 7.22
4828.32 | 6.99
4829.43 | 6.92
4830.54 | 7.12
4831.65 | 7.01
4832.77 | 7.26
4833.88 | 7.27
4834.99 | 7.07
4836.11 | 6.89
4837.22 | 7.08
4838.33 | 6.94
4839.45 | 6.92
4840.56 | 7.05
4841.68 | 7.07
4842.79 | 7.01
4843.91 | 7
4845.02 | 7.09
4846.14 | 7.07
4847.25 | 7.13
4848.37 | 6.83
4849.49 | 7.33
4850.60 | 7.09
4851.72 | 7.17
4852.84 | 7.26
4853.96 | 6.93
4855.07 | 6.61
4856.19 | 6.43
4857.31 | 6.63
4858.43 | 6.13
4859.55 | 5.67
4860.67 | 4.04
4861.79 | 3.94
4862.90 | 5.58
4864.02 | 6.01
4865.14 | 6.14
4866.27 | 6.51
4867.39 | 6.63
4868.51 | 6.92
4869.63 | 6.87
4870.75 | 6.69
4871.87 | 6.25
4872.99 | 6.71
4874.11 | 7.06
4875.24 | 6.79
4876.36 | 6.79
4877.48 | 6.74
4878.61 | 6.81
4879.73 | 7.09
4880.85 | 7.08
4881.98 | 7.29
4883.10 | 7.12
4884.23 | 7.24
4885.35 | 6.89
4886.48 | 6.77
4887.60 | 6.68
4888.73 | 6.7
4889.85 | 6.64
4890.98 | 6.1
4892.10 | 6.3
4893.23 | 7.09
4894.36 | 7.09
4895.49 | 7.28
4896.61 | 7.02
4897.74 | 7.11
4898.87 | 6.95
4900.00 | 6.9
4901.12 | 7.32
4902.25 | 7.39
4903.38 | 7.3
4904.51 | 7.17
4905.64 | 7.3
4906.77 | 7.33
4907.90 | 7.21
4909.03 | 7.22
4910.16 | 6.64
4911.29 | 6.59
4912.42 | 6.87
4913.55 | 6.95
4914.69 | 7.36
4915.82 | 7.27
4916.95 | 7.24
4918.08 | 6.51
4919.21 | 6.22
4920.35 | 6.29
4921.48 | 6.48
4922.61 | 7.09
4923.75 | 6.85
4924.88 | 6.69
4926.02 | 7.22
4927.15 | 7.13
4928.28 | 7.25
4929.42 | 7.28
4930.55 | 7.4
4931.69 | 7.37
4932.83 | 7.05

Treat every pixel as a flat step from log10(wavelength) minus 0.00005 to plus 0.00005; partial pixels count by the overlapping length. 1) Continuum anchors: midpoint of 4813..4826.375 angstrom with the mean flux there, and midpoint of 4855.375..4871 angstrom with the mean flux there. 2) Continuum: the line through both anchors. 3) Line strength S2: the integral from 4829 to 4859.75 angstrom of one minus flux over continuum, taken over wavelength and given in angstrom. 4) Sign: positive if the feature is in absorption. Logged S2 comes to -2.1 angstrom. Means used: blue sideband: 7.14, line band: 6.94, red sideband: 6.01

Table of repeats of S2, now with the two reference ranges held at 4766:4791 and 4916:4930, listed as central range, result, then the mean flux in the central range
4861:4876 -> 1.5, 6.29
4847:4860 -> 0.5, 6.76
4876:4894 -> 0.3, 6.84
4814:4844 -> 0.0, 7.09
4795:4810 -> -0.2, 7.23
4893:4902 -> -0.2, 7.11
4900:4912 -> -0.4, 7.14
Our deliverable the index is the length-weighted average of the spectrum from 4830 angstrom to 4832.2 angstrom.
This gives 7.07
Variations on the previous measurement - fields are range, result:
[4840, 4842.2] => 7.06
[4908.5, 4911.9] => 6.82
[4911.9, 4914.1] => 6.91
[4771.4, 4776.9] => 7.09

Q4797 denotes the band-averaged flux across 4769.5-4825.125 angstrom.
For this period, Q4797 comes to 7.19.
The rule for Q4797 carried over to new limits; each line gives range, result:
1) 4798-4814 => 7.2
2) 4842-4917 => 6.78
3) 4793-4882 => 6.9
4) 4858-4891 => 6.47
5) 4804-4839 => 7.13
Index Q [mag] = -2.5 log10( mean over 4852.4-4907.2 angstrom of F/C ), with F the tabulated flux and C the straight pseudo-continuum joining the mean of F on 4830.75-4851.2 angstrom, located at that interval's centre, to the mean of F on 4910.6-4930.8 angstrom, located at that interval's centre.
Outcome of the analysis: 0.05 mag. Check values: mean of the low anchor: 7.06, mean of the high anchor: 6.92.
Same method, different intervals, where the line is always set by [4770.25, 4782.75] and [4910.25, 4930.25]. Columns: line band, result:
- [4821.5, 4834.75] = 0.01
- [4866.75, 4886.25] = 0.02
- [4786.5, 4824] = -0.01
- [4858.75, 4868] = 0.25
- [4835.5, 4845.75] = 0.01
